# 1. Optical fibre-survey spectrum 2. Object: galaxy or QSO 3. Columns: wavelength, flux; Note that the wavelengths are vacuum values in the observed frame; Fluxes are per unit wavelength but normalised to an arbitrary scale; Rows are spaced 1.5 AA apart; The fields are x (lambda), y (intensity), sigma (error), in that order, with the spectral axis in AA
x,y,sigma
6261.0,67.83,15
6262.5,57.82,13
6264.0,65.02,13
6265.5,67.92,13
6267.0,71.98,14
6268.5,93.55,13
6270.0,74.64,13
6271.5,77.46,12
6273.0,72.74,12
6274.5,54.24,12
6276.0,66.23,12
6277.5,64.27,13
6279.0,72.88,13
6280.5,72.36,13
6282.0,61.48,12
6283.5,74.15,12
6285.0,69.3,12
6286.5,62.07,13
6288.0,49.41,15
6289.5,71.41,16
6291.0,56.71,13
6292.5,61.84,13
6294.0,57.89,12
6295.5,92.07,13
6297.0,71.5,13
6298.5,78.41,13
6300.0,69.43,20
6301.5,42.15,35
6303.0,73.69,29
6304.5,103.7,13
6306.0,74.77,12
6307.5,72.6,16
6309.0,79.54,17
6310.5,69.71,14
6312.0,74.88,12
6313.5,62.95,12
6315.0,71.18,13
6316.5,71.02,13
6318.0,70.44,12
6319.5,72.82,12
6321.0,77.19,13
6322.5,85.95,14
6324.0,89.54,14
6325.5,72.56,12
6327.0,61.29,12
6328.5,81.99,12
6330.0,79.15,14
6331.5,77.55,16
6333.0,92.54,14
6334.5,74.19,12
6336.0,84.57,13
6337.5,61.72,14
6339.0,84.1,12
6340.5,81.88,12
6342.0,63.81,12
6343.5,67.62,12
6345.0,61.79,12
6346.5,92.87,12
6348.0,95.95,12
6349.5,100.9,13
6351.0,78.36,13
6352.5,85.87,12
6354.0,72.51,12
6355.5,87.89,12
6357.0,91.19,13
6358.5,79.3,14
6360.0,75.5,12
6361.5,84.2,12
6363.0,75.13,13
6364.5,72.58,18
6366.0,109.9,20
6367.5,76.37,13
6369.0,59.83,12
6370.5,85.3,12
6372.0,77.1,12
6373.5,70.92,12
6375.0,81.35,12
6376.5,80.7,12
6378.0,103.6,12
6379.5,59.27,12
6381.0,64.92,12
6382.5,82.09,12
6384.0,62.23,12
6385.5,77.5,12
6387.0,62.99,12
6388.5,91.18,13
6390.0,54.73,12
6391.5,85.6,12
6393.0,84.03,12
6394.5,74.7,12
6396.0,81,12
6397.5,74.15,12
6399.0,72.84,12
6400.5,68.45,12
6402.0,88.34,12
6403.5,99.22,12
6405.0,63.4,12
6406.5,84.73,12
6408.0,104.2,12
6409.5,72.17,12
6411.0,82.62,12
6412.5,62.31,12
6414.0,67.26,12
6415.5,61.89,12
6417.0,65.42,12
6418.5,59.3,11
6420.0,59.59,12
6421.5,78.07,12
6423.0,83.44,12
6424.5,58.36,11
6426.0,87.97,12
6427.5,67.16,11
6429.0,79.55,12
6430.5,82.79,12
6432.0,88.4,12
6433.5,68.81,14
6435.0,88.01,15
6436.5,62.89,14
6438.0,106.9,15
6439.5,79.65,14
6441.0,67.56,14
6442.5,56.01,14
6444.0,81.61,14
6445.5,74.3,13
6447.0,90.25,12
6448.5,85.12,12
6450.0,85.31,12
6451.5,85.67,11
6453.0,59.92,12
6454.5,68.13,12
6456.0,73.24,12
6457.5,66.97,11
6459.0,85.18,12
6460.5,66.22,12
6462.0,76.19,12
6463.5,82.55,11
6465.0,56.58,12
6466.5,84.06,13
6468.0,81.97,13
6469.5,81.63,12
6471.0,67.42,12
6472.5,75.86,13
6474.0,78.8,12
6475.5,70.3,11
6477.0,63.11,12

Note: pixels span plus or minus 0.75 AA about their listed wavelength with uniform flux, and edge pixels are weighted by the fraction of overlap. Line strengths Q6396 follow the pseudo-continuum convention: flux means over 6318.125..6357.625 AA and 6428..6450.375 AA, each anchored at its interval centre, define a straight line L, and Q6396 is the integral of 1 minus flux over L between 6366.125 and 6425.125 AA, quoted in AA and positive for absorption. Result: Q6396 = 3.2 AA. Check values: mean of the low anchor 79.7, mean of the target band 75.3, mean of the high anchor 79.6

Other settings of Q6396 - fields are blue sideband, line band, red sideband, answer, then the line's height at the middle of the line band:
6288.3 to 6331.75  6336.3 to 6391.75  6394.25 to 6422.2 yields -3.3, 73.9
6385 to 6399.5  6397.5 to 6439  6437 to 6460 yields 0.1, 76.6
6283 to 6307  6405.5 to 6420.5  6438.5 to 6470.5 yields 0.4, 74.1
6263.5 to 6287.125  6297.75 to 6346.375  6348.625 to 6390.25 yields -0.1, 74.5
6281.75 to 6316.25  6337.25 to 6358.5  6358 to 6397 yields -1.8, 74.5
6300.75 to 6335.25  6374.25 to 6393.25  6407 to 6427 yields -0.6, 73.5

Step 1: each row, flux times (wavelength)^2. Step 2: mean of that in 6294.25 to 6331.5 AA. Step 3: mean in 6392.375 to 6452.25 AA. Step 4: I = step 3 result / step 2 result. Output 1.07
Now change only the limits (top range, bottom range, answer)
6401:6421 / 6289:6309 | 1.08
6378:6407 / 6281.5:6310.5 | 1.12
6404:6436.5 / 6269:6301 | 1.14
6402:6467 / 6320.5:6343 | 1.01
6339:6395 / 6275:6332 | 1.13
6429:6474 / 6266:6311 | 1.15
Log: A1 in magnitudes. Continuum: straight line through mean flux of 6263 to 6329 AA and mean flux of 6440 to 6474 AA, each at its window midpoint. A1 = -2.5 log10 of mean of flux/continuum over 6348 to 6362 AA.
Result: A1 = -0.17 mag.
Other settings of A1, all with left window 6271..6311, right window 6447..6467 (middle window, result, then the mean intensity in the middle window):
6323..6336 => -0.12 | 79.1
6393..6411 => -0.10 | 80.5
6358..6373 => -0.11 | 79.4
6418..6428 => 0.05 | 70.9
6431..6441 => -0.09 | 81.3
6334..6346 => -0.03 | 72.8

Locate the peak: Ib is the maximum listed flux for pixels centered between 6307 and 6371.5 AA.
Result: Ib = 109.9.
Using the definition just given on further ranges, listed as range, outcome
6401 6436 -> 104.2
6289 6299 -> 92.07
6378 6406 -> 103.6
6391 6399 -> 85.6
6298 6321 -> 103.7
